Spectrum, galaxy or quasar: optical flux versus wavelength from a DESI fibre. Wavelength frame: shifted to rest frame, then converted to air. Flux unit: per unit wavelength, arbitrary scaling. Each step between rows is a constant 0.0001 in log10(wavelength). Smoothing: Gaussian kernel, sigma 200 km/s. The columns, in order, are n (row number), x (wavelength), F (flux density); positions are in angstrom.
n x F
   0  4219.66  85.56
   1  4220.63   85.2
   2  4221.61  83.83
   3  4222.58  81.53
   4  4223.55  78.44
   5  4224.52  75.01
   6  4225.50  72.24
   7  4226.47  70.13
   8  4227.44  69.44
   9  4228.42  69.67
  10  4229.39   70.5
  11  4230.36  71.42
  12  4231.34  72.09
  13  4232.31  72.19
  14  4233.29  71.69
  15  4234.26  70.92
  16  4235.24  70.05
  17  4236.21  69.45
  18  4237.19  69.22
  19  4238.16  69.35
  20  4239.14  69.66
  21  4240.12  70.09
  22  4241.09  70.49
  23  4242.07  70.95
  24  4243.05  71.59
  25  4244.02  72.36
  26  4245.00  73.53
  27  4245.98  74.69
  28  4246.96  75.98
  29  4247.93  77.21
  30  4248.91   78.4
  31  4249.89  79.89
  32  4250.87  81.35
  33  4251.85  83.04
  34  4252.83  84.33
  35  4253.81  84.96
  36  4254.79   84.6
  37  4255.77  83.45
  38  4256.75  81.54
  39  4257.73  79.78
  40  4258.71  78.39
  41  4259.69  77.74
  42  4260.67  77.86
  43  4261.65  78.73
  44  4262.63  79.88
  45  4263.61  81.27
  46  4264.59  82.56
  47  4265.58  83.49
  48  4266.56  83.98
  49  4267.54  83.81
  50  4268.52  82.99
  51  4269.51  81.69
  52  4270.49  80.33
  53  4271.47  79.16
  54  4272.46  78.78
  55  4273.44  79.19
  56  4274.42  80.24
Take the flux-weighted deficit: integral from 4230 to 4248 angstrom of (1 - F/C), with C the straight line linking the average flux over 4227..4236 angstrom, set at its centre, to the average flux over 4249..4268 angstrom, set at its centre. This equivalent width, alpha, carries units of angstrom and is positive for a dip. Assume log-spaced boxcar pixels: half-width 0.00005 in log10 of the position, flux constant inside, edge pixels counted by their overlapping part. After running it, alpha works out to 0.53 angstrom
